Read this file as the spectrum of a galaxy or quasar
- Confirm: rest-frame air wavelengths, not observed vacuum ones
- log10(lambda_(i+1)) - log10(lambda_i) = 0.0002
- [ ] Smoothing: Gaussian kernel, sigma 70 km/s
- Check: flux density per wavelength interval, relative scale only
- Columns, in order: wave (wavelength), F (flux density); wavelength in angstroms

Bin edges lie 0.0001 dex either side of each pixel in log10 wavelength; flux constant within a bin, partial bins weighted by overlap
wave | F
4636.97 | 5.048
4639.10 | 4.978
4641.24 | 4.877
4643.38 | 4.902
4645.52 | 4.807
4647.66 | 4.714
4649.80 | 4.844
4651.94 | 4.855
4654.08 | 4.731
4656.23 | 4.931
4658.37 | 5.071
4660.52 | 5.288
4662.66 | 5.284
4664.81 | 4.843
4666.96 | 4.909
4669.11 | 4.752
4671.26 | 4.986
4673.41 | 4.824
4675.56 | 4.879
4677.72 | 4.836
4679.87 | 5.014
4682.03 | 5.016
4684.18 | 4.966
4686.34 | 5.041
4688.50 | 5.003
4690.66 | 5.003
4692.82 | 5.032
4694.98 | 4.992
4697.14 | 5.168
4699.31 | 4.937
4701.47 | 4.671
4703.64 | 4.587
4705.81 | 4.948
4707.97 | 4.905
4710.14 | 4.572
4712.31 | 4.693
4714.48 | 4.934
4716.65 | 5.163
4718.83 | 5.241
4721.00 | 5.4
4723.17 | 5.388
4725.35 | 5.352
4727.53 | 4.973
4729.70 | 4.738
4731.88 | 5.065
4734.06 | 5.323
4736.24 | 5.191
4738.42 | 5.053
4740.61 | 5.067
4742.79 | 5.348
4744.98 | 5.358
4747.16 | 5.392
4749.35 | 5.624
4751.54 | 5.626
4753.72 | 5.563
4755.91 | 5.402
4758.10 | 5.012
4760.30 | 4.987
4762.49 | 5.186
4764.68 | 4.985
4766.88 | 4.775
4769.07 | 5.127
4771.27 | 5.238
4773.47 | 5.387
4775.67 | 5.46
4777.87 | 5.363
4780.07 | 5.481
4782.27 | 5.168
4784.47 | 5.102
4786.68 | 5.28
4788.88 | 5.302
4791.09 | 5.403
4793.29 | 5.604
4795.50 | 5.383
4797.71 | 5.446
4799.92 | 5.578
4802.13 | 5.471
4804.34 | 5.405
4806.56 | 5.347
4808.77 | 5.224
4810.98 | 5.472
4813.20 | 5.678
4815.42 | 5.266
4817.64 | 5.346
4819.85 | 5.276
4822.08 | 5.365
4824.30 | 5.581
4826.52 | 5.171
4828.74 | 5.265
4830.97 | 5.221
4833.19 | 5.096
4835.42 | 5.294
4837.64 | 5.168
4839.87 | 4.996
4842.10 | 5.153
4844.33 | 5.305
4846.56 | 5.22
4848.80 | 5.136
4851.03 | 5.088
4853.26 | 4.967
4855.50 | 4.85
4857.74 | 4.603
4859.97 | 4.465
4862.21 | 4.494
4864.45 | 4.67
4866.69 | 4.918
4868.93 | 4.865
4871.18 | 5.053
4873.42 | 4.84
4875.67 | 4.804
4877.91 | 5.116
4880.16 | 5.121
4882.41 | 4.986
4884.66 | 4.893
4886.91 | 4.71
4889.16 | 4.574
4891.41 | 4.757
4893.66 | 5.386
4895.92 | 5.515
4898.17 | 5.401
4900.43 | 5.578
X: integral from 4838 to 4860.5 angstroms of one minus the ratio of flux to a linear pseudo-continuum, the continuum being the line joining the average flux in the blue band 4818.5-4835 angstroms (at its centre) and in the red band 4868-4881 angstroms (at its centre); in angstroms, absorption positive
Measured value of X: 0.6 angstroms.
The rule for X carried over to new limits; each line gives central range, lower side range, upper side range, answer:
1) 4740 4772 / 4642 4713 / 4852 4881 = -2.45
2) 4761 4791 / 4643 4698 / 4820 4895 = -1.45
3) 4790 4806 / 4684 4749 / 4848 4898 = -1.56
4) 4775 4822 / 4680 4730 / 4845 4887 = -4.27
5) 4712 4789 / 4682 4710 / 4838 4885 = -4.51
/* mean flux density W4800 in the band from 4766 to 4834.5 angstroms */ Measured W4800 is 5.33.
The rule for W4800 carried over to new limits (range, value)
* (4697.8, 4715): 4.78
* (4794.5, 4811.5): 5.42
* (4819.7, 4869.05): 5.05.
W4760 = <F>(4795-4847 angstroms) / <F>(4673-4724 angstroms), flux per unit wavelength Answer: 1.1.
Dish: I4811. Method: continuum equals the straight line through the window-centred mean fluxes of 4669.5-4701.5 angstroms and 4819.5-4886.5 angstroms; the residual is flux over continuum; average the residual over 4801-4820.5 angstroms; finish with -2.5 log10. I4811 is -0.08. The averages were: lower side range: 4.96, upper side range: 5.03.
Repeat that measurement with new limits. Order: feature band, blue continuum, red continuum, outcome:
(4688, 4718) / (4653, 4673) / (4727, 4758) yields 0.047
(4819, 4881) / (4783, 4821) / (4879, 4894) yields 0.015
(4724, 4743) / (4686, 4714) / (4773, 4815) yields -0.010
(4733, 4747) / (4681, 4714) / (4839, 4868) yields -0.070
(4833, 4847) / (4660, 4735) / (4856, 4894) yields -0.069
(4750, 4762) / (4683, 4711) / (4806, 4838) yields -0.045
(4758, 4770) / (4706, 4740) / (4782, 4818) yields 0.048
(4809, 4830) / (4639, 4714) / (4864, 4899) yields -0.087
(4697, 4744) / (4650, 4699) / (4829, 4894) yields -0.014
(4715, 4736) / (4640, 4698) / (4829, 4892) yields -0.049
